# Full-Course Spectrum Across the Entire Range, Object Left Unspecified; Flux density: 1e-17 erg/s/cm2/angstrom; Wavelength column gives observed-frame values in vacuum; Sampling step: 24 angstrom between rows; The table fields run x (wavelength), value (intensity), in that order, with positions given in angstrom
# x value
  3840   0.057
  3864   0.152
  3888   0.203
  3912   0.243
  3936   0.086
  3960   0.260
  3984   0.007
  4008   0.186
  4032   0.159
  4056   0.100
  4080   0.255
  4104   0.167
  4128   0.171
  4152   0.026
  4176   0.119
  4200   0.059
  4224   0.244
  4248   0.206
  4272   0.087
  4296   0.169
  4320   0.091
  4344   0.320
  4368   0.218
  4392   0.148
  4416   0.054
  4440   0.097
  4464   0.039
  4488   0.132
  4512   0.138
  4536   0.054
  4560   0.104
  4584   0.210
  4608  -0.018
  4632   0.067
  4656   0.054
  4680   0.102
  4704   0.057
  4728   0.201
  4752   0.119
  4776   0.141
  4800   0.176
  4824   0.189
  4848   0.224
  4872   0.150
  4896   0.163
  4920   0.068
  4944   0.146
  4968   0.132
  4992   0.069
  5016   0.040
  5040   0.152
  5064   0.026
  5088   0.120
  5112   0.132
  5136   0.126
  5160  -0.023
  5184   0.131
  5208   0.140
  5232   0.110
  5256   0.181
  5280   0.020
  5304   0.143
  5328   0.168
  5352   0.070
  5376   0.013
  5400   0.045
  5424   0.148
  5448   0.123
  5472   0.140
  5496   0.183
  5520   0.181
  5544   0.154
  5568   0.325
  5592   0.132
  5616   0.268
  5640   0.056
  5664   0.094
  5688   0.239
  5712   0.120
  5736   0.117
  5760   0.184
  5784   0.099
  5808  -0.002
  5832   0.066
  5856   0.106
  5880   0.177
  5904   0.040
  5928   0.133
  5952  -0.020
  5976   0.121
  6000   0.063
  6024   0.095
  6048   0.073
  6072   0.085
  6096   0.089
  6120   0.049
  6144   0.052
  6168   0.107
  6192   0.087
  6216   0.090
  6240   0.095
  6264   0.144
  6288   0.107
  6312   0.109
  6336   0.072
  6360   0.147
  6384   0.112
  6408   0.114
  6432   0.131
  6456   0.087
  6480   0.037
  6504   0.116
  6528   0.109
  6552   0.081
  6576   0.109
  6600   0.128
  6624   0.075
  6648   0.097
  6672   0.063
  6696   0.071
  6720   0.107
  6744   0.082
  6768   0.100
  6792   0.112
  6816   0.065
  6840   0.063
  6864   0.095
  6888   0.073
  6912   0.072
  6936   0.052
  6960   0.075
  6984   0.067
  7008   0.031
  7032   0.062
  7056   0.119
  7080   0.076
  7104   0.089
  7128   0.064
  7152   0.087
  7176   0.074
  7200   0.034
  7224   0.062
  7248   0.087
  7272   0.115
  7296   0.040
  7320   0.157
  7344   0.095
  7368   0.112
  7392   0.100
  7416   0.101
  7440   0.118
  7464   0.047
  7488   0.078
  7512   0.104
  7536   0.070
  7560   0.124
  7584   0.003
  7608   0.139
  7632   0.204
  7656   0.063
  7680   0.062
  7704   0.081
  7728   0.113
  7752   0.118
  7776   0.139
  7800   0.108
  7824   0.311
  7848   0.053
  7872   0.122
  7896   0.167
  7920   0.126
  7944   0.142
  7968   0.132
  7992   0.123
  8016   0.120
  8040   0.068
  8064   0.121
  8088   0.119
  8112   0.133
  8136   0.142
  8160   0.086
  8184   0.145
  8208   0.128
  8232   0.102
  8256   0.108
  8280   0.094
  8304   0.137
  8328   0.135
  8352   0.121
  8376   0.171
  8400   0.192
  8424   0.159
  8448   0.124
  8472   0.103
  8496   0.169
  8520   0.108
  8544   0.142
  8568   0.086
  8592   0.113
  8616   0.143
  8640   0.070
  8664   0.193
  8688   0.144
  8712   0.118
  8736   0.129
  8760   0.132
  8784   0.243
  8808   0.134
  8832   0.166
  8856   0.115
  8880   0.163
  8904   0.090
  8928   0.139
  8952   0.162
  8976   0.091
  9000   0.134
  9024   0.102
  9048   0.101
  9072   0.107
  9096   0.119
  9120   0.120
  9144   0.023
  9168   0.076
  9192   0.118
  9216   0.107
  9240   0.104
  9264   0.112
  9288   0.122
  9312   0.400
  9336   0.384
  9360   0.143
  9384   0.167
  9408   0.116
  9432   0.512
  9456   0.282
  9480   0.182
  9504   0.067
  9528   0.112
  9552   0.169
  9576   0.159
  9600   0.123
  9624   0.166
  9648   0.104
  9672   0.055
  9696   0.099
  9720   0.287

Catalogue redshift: 1.10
